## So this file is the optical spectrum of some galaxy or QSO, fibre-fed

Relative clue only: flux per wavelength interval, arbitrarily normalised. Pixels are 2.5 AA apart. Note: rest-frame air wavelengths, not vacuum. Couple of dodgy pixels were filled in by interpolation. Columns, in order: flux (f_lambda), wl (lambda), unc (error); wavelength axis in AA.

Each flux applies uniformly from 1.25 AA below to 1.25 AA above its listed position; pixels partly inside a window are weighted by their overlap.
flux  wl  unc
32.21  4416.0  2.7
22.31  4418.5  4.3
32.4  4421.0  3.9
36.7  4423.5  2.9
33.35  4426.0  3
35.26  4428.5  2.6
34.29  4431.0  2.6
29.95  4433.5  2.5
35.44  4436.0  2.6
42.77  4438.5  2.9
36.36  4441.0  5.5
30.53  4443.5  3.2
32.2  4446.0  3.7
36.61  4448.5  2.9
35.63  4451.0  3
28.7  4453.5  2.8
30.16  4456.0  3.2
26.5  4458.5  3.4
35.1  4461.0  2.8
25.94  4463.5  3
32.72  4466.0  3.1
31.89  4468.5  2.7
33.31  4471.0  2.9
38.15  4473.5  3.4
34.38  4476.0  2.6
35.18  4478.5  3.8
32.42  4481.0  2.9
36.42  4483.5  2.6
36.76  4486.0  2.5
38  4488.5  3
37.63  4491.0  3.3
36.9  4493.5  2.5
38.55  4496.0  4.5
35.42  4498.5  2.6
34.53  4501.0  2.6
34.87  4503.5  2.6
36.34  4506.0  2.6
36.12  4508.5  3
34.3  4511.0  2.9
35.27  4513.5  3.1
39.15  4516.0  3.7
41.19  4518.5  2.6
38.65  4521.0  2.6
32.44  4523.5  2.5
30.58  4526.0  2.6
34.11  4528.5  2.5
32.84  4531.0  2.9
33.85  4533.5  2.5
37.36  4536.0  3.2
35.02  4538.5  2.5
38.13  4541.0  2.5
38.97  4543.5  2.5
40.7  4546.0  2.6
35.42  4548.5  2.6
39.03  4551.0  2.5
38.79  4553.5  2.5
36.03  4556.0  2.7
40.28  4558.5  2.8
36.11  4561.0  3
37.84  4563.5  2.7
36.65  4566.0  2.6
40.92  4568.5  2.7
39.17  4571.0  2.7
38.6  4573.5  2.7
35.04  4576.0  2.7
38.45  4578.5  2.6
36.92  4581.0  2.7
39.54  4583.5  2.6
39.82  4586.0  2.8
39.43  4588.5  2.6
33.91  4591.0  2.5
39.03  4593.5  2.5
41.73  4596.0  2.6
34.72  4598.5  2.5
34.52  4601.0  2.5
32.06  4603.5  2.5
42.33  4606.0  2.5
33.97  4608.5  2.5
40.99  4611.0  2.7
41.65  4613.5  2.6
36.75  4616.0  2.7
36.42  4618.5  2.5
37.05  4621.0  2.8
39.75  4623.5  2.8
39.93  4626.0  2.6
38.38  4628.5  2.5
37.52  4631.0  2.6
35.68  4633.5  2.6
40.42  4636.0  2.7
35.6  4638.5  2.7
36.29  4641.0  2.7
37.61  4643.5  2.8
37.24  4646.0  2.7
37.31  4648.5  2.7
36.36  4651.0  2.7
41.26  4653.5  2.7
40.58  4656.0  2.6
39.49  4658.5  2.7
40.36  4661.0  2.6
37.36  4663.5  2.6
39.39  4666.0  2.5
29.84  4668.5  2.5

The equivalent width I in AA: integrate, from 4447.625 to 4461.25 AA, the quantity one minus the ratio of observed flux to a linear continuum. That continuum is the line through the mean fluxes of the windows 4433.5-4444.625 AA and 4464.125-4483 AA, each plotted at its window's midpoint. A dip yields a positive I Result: 1.2 AA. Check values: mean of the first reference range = 35.6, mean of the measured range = 31.8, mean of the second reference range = 33.8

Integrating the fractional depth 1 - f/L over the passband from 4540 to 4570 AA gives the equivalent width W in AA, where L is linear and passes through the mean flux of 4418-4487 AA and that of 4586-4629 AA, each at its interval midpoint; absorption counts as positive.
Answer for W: -1.6 AA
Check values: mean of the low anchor 33.4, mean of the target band 38.2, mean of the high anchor 37.8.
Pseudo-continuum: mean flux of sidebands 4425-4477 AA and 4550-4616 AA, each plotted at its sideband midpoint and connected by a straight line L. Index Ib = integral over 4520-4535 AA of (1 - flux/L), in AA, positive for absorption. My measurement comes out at 0.9 AA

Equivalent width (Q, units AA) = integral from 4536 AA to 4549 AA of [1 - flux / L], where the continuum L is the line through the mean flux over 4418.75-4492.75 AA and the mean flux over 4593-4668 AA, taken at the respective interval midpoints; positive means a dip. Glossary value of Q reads -0.7 AA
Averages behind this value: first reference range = 33.8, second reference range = 38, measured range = 37.7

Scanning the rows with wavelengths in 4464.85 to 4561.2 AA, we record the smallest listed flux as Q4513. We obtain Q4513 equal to 30.58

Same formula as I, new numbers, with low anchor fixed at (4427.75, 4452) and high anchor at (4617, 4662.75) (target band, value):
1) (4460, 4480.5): 1.2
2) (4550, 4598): -1.5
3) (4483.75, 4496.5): -0.6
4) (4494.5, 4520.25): -0.4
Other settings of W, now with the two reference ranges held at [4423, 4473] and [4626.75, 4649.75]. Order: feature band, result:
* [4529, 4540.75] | 0.0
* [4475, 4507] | -1.7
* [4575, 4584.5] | -0.4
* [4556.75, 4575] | -1.3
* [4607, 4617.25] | -0.5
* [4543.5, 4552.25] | -0.8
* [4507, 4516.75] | -0.4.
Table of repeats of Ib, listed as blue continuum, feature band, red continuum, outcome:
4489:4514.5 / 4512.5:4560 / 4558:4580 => 0.44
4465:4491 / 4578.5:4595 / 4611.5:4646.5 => -0.46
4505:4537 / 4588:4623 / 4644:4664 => 0.10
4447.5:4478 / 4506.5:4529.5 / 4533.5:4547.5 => 0.20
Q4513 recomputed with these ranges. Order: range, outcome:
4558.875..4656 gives 32.06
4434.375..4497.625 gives 25.94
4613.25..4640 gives 35.6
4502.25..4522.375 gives 34.3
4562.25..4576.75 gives 35.04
